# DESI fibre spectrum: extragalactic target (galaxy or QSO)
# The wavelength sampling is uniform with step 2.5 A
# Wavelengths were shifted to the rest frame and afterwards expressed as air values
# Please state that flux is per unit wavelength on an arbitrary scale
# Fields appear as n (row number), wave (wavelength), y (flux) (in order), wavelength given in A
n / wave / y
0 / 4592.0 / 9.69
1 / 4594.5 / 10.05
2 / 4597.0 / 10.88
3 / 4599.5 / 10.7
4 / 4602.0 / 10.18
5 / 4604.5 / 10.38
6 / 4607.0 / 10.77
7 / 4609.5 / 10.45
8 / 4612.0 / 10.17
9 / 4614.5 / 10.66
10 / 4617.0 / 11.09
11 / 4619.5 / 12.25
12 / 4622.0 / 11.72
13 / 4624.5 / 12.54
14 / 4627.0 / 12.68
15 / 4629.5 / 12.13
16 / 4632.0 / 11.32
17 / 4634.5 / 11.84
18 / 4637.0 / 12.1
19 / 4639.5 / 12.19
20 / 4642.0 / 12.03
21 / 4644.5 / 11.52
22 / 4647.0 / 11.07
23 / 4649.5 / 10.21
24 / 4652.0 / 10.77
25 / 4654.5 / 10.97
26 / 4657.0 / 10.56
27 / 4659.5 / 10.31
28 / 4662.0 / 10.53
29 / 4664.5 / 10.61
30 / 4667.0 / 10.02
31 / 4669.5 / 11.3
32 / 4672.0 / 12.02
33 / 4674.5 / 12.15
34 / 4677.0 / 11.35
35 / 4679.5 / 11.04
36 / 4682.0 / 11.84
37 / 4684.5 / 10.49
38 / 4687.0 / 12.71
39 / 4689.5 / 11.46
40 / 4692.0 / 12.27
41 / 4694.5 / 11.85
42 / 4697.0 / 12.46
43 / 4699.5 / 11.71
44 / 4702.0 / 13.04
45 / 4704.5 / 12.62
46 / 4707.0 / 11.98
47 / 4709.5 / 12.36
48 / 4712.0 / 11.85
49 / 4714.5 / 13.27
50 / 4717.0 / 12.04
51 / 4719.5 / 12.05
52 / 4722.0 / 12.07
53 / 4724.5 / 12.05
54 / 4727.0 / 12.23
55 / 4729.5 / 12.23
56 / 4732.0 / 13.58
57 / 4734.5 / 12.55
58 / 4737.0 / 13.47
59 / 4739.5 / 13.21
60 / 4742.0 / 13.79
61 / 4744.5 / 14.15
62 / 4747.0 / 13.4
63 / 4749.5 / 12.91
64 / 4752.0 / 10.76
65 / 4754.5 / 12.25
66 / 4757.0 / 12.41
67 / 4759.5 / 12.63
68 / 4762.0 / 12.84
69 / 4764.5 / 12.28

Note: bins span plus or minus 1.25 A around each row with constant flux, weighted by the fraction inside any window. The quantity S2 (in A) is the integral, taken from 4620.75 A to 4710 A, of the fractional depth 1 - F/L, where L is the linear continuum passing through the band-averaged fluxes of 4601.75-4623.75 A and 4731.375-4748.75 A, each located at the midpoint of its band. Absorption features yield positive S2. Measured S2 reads 2.6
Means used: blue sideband 10.9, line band 11.6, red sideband 13.4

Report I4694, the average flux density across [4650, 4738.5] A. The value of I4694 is 11.8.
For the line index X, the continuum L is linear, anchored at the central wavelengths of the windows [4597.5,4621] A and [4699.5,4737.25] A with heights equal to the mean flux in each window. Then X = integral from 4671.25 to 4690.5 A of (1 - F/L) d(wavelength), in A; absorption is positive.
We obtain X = 0.4 A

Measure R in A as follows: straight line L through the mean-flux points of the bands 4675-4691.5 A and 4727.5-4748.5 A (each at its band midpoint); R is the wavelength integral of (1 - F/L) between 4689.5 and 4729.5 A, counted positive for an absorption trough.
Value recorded 0.4 A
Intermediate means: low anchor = 11.5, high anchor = 13.3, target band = 12.2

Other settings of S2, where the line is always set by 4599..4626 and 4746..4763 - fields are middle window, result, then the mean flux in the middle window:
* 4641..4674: 1.5 A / 10.9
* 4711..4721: -0.2 A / 12.3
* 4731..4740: -0.7 A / 13.2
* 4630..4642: -0.7 A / 11.9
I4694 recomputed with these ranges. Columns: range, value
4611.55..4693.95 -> 11.4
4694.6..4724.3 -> 12.3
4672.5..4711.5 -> 12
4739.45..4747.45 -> 13.7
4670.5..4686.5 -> 11.5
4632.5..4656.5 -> 11.4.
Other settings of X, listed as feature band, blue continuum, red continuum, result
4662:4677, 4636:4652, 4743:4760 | 0.7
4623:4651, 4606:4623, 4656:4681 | -2.0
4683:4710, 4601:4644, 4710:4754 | 0.4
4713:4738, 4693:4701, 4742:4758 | -0.2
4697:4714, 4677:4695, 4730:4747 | 0.0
